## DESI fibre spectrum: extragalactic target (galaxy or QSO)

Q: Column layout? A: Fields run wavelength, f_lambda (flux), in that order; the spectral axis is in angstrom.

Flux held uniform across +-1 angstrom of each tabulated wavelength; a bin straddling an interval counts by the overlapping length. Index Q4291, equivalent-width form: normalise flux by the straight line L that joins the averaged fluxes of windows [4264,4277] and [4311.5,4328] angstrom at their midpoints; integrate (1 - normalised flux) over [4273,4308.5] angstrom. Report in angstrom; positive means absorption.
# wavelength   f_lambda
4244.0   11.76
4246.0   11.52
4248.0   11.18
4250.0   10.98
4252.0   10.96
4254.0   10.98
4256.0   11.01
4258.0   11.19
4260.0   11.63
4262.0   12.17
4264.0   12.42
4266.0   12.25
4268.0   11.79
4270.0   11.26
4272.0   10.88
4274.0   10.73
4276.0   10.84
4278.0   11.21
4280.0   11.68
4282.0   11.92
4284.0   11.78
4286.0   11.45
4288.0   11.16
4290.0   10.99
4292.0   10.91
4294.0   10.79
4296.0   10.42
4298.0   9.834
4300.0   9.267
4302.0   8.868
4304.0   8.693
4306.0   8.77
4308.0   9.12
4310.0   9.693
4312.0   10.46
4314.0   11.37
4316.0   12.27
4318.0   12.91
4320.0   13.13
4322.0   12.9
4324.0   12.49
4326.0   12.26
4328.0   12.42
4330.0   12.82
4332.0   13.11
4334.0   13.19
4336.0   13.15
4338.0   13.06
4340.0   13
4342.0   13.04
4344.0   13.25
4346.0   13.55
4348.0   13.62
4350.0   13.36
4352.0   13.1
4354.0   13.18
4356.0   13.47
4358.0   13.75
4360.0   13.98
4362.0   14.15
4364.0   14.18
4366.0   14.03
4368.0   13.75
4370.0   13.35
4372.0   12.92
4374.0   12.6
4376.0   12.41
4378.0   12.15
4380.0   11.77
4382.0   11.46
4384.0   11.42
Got 3.8 angstrom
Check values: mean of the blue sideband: 11.4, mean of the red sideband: 12.3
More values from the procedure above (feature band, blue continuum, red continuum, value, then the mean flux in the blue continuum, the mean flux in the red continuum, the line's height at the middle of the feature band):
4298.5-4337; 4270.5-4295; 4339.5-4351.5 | 3.16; 11.2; 13.3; 12.4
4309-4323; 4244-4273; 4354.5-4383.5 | 0.57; 11.5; 13.1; 12.3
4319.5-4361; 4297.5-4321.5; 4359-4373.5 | -3.21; 10.4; 13.7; 12.2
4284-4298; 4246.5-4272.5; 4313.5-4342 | 1.30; 11.5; 12.8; 12.1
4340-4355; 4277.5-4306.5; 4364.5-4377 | -1.04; 10.5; 13.2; 12.4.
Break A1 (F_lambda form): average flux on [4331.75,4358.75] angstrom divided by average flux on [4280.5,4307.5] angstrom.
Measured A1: 1.28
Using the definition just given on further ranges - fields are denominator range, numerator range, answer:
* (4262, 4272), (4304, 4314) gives 0.81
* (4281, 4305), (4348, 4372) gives 1.30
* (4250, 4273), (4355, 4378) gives 1.17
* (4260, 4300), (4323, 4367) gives 1.18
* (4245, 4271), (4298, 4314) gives 0.82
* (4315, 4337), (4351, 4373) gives 1.07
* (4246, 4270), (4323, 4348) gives 1.13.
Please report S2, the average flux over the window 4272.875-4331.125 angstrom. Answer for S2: 11.1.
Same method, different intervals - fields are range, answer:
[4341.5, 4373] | 13.6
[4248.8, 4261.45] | 11.2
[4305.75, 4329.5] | 11.6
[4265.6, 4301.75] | 11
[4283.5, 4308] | 10.2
